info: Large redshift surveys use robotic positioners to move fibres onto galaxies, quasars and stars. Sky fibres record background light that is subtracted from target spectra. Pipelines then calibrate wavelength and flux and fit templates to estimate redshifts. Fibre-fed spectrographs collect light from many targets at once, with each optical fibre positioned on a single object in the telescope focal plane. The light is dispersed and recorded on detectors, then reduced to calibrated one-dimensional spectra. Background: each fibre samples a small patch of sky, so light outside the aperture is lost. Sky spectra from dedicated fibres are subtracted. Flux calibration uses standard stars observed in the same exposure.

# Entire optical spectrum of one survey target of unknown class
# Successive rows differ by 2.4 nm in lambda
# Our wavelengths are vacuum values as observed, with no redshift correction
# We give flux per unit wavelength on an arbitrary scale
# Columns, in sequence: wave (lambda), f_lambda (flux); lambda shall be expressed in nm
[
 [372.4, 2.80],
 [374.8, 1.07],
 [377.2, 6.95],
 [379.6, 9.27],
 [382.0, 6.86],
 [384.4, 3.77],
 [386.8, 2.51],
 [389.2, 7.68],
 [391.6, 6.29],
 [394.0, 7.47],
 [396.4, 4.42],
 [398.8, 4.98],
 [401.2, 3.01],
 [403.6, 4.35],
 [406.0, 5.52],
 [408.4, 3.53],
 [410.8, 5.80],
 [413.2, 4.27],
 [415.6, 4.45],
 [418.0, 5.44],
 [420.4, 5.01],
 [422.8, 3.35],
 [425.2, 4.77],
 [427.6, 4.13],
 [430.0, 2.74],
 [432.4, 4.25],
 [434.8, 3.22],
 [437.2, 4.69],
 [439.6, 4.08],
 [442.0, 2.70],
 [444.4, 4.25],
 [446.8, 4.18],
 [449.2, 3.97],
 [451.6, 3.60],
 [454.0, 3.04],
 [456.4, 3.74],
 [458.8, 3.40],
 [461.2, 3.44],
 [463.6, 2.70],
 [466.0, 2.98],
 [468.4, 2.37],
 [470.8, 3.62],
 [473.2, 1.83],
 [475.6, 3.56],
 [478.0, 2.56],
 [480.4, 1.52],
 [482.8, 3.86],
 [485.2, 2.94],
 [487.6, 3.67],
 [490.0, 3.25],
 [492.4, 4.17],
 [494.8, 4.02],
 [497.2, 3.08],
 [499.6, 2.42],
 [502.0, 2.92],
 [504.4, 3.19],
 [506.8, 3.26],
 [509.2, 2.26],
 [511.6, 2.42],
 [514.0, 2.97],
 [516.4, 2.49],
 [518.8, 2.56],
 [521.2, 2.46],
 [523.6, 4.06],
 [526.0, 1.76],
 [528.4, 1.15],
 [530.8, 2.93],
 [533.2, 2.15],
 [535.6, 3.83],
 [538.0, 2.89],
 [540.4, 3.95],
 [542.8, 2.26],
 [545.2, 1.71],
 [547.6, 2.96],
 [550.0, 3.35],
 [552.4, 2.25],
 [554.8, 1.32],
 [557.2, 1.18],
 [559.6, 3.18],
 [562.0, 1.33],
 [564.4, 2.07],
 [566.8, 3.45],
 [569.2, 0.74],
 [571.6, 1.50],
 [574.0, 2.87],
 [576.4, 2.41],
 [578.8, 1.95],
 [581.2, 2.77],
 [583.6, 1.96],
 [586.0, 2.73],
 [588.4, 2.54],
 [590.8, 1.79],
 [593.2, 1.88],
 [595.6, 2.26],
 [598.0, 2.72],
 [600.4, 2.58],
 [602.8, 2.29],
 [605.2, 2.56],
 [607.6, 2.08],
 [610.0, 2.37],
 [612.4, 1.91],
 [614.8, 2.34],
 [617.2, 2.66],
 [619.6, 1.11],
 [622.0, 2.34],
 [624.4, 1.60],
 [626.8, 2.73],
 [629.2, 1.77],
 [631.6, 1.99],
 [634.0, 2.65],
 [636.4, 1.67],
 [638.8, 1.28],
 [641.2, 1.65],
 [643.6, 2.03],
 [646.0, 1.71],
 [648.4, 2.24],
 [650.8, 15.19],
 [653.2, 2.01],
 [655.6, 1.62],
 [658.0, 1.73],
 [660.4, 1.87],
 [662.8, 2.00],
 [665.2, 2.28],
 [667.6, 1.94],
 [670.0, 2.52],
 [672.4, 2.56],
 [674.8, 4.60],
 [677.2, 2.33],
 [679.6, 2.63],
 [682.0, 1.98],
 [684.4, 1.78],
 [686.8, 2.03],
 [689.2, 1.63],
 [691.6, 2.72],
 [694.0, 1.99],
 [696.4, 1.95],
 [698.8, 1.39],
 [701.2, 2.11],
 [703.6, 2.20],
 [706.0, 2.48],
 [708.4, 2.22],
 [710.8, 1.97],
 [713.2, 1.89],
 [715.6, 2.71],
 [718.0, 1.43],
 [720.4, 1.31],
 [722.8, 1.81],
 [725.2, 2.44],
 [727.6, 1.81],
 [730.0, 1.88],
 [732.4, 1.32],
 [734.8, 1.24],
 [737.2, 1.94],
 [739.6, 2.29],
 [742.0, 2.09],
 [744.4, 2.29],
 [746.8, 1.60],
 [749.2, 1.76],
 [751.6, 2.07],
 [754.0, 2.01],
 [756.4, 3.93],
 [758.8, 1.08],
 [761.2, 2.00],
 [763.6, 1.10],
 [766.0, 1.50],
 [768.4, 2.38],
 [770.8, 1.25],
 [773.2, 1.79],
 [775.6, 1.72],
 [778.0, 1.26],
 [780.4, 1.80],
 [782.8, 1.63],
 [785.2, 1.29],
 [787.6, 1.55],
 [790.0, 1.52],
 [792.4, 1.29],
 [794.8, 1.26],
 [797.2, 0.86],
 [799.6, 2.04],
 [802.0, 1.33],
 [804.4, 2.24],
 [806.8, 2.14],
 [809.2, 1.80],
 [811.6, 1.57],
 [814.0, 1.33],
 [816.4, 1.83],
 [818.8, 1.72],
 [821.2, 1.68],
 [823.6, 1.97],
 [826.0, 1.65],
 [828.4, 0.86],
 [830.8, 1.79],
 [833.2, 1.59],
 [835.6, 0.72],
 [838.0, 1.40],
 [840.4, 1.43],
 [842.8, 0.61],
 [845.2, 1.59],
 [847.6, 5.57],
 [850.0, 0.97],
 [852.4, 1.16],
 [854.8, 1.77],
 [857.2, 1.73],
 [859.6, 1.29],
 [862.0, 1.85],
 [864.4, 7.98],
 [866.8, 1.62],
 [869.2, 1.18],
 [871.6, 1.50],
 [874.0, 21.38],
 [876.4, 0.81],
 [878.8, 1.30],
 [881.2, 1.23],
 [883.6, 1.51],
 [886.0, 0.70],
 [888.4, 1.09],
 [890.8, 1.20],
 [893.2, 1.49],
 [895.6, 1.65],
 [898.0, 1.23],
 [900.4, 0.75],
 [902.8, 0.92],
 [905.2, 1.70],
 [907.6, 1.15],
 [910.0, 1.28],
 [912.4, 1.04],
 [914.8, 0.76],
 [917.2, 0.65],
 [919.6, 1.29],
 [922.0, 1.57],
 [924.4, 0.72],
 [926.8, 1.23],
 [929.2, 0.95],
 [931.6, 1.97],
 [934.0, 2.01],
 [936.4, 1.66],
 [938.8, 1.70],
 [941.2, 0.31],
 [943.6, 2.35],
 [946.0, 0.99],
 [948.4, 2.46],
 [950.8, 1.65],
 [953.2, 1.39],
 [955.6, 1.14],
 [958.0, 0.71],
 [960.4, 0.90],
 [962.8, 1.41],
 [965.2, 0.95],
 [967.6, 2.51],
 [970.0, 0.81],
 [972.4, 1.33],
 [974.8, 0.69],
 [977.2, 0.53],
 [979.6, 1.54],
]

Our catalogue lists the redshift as 0.744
